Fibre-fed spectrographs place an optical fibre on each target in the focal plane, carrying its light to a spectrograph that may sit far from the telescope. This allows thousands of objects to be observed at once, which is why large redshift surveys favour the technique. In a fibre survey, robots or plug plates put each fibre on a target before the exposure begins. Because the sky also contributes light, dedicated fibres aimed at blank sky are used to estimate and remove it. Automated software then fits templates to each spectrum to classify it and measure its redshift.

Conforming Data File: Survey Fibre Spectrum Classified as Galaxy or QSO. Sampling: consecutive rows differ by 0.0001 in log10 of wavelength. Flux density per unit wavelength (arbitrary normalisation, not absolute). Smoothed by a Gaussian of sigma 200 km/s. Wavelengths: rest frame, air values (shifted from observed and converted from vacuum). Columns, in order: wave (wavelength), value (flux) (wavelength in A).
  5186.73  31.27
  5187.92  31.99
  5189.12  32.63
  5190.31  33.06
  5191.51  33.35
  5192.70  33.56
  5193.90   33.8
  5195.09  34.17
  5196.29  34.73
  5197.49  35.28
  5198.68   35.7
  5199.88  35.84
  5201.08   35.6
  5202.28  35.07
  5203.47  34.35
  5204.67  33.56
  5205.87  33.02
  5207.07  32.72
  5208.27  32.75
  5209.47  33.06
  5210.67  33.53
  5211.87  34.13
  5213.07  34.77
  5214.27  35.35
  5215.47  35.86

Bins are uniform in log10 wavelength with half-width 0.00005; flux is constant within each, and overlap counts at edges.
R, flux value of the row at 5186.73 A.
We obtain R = 31.27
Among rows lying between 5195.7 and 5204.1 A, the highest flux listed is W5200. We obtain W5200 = 35.84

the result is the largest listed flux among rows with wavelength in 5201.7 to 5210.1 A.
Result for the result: 35.07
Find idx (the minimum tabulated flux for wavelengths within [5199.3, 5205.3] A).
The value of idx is 33.56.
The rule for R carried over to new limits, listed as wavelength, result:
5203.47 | 34.35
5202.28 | 35.07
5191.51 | 33.35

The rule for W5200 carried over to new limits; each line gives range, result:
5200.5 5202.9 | 35.6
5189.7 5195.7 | 34.17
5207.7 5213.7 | 34.77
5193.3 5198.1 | 35.28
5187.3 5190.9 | 33.06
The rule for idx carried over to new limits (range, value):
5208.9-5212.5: 33.06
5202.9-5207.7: 32.72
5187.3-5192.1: 31.99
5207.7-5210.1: 32.75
